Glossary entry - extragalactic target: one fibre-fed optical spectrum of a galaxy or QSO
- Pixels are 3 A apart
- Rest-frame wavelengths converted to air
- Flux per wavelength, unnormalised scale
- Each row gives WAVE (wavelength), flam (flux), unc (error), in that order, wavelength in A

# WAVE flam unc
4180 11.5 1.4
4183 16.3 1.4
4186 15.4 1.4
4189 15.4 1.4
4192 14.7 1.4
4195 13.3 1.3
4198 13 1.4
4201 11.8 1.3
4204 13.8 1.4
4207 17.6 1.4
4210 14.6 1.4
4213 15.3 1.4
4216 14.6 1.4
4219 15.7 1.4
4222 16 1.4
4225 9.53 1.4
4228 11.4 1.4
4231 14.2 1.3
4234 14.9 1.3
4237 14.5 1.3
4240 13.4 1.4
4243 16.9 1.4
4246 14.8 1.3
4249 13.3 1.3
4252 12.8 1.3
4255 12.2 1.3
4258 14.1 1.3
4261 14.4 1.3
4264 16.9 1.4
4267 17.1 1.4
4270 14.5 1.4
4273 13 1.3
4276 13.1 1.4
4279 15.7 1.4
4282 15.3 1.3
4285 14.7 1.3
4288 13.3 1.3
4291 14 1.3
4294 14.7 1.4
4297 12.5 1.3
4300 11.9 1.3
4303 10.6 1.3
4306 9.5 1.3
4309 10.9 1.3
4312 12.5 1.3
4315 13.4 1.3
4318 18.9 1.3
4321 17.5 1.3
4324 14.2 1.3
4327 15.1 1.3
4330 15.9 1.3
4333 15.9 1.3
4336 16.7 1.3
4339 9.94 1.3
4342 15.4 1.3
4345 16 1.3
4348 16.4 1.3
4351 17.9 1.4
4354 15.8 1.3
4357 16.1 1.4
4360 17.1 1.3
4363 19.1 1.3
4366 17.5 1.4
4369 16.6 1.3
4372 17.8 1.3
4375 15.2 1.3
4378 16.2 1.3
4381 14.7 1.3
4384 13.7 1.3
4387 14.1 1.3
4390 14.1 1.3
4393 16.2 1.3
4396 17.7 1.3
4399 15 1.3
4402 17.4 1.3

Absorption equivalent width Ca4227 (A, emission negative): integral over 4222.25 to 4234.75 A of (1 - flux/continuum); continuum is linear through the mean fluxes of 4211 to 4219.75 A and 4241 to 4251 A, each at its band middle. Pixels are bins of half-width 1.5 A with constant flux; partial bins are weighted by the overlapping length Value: 1.90 A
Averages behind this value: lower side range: 15.1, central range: 12.7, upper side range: 14.8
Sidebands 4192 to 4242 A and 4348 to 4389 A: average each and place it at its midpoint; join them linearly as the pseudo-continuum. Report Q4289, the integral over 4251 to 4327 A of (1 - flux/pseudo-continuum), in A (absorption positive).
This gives 5.8 A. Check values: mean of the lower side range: 14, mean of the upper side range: 16.3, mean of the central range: 13.9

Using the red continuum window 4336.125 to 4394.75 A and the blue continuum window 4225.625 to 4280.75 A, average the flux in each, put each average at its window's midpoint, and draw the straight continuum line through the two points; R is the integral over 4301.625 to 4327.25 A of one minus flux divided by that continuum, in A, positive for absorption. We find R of 2.61 A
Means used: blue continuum 14.2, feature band 13.6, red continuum 15.8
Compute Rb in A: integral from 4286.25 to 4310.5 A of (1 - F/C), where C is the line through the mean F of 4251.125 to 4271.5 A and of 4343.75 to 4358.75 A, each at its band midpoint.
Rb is 4.99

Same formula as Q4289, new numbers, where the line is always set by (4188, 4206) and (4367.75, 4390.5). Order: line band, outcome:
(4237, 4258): 0.3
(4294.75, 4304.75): 1.9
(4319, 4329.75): -0.7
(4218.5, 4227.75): 0.5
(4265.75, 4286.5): -0.5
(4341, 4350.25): -0.7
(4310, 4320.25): -0.1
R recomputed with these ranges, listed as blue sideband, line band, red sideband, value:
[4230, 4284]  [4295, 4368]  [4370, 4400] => 1.1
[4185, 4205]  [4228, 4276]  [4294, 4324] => -2.8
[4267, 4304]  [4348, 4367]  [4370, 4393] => -3.0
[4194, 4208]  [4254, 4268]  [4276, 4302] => -1.1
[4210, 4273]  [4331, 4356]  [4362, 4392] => -0.1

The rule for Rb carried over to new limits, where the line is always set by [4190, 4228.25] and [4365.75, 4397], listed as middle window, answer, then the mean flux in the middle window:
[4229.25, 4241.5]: 0.1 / 14.2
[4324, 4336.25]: -0.3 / 15.6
